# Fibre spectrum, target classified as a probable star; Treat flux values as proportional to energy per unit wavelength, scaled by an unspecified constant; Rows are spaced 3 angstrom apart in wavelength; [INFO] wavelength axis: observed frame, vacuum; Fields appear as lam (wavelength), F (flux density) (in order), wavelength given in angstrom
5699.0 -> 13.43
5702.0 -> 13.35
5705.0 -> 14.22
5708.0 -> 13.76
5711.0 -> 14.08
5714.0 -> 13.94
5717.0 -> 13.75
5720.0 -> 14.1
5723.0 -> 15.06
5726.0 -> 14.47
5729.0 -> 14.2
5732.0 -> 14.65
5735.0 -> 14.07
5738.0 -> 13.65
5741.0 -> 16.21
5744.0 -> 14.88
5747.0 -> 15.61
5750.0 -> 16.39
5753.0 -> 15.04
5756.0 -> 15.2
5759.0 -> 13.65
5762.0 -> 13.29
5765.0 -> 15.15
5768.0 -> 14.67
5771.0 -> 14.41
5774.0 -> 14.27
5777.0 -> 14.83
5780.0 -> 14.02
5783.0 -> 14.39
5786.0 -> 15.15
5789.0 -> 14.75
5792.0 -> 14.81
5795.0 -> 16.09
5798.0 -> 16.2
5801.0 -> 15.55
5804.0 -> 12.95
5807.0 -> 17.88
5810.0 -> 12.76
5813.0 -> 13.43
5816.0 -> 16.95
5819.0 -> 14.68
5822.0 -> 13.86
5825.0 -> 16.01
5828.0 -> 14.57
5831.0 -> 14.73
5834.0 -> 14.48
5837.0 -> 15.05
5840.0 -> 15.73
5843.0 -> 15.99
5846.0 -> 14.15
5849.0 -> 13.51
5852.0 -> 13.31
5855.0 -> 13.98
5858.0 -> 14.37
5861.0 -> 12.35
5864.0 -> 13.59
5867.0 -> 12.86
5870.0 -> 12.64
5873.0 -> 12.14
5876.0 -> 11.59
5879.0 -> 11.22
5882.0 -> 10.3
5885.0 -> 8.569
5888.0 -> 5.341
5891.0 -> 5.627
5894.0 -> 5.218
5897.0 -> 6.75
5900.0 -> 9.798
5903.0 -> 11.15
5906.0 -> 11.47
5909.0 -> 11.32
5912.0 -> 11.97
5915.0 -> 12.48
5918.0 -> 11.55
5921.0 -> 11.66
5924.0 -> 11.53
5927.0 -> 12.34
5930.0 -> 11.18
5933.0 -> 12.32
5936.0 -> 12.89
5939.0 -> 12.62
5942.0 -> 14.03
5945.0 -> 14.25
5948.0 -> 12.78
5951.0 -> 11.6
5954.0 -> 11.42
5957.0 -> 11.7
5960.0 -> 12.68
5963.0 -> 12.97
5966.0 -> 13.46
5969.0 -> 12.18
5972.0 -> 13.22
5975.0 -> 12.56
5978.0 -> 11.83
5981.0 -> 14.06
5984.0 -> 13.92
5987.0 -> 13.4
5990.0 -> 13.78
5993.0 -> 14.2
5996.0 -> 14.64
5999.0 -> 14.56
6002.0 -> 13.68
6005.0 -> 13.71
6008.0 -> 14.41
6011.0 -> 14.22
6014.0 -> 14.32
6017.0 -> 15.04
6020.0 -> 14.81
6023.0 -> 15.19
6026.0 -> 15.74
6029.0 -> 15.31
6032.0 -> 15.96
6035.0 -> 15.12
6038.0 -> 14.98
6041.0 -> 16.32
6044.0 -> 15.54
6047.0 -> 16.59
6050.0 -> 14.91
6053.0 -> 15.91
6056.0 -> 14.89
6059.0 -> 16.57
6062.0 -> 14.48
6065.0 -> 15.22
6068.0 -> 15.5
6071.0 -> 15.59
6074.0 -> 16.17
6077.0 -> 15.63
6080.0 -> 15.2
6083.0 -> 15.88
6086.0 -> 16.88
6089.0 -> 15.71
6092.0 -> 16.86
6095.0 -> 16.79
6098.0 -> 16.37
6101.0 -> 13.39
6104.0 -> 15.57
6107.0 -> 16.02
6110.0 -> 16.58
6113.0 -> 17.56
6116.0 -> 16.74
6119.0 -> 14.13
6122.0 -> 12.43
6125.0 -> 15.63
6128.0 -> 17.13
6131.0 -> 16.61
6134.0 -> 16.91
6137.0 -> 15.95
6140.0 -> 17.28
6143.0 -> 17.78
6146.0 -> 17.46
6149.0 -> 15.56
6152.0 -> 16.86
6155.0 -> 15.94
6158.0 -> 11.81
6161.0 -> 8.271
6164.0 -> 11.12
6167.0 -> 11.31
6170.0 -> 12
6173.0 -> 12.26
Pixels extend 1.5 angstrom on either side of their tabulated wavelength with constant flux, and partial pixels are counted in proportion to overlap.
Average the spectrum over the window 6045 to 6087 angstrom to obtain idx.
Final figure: 15.7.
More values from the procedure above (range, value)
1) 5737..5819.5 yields 14.9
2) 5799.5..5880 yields 14.1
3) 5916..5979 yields 12.4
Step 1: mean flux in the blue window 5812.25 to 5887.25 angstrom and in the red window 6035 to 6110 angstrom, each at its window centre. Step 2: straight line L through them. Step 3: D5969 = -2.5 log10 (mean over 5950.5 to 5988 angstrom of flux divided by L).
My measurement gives 0.16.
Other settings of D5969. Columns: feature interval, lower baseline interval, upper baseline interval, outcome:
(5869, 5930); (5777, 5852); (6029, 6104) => 0.425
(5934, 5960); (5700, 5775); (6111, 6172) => 0.163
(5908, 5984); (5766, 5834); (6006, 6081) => 0.212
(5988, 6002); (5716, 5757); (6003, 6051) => 0.066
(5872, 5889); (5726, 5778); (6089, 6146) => 0.463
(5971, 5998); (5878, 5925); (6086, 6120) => -0.102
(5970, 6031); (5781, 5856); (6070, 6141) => 0.104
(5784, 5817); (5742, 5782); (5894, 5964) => -0.079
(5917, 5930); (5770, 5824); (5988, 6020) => 0.231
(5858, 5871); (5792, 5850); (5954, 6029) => 0.128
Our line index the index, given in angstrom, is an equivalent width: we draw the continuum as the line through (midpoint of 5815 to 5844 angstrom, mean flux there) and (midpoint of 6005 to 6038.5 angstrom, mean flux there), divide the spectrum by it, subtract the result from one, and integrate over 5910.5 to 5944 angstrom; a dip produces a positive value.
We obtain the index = 6.2 angstrom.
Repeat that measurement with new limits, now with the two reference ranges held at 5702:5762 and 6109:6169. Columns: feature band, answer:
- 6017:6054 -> -1.35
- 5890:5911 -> 8.32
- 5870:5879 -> 1.73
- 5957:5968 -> 1.51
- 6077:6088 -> -0.65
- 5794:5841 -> -1.29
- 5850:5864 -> 1.13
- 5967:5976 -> 1.31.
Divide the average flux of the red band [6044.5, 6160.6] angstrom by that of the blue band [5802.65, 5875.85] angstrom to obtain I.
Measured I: 1.1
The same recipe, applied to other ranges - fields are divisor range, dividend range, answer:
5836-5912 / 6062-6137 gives 1.38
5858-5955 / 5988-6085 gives 1.35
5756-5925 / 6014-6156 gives 1.21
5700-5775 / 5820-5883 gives 0.94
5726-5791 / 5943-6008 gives 0.90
